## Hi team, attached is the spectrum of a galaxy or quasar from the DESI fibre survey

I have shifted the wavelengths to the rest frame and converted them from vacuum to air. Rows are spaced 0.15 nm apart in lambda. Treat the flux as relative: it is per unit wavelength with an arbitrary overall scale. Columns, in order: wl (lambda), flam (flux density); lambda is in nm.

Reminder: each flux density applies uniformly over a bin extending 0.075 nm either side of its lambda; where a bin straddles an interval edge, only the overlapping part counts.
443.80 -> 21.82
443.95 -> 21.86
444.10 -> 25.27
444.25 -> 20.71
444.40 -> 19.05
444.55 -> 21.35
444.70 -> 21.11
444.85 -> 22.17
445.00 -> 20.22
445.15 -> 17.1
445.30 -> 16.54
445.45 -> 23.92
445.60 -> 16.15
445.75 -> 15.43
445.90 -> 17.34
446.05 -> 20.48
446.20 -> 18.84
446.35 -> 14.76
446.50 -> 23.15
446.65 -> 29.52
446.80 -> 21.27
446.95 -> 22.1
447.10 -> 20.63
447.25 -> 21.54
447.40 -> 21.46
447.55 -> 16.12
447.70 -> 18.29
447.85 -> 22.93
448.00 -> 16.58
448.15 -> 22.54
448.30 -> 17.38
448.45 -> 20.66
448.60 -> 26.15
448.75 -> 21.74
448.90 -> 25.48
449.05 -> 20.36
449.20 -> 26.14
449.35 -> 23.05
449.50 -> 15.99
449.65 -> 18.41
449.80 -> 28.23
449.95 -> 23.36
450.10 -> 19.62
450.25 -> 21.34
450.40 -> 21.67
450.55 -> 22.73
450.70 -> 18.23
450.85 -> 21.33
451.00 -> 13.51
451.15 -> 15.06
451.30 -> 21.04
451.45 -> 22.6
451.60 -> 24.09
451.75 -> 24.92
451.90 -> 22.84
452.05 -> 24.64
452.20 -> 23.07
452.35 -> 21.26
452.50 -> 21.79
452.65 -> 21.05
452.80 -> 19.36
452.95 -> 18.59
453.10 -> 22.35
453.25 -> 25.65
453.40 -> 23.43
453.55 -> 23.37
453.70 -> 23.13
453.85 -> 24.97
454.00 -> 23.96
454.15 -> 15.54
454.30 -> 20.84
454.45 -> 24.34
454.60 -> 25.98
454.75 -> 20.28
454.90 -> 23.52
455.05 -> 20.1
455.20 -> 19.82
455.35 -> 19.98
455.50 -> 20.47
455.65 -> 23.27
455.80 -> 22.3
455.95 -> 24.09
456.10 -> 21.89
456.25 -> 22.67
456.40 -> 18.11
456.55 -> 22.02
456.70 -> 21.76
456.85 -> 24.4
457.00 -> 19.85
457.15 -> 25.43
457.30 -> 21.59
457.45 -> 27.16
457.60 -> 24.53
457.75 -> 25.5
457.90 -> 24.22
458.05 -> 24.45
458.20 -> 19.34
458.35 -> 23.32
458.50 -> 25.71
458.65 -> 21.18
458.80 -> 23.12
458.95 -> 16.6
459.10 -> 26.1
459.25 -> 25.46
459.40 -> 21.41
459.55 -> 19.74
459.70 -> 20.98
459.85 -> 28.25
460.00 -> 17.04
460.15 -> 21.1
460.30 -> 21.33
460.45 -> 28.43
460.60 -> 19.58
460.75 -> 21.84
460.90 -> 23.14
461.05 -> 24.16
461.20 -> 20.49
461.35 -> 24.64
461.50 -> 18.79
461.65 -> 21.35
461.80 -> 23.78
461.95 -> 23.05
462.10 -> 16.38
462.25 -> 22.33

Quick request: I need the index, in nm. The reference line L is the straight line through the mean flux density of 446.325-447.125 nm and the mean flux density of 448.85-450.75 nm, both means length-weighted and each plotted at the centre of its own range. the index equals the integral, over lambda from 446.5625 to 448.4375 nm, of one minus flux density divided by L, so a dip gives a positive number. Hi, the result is 0.12 nm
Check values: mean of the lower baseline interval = 22.4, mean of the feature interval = 20.9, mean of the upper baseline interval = 21.9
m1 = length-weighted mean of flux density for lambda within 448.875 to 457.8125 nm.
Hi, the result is 22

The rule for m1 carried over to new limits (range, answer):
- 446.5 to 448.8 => 21.3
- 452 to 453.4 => 22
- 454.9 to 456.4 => 21.5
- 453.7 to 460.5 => 22.5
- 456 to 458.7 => 23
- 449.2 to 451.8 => 21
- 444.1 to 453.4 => 21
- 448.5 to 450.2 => 22.5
